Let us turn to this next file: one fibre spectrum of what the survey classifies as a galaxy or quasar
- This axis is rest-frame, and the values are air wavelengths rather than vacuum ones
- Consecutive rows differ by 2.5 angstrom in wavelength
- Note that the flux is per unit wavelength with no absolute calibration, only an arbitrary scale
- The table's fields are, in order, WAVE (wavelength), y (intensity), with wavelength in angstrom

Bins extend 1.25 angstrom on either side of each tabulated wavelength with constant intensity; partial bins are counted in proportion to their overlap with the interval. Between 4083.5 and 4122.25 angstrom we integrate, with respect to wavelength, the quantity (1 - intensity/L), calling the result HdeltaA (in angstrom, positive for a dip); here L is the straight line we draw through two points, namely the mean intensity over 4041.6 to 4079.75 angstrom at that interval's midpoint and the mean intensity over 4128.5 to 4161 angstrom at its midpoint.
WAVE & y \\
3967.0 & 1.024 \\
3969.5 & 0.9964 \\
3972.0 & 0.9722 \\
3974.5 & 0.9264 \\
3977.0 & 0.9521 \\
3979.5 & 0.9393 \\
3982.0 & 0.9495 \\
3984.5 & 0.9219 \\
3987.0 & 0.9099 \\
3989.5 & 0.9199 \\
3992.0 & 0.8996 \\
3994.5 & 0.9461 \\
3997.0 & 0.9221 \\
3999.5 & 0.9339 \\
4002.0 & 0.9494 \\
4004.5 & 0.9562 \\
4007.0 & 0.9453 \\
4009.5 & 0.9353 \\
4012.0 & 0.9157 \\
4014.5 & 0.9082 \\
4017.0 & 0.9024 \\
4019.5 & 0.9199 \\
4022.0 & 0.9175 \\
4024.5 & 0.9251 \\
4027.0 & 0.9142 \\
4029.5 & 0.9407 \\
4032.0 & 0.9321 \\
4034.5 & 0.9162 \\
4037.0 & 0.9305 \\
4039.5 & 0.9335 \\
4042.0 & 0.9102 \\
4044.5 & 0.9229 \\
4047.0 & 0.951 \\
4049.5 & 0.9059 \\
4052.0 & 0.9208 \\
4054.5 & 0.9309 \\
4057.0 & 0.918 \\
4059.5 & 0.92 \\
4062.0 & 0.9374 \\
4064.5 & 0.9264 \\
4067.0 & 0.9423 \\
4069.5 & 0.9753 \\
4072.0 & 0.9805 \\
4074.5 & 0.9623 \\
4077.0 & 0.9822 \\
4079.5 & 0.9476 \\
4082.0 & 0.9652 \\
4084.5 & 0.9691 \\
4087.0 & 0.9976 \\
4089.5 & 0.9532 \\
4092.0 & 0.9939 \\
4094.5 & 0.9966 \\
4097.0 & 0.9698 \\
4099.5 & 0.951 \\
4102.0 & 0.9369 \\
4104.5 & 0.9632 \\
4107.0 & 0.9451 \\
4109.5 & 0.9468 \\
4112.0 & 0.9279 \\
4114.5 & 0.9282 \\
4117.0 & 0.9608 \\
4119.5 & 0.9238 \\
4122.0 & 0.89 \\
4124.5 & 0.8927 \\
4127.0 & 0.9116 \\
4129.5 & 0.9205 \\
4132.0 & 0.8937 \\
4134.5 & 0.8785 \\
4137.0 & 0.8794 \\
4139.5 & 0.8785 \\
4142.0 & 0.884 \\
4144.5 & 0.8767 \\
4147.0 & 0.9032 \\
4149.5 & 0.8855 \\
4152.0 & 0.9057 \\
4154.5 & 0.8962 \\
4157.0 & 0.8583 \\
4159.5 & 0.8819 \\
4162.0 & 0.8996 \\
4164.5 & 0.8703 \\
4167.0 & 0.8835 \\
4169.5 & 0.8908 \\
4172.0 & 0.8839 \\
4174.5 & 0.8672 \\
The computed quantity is -1.7 angstrom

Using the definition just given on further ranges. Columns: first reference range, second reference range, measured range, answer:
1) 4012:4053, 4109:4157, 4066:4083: -0.96 angstrom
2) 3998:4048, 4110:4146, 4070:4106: -2.21 angstrom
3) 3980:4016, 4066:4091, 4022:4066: 1.20 angstrom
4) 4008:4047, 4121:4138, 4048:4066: -0.17 angstrom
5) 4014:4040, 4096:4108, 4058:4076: -0.20 angstrom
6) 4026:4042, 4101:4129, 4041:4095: -1.29 angstrom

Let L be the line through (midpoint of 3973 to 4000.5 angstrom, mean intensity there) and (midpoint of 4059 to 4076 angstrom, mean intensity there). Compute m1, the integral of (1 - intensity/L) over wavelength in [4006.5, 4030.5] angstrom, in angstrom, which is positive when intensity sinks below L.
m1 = 0.4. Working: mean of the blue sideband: 0.93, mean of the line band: 0.922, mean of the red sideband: 0.951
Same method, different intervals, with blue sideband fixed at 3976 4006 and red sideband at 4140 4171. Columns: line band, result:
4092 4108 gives -1.09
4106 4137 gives -0.71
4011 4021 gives 0.16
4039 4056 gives -0.14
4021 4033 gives -0.04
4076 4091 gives -1.04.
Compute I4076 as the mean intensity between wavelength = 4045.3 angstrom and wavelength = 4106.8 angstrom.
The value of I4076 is 0.954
